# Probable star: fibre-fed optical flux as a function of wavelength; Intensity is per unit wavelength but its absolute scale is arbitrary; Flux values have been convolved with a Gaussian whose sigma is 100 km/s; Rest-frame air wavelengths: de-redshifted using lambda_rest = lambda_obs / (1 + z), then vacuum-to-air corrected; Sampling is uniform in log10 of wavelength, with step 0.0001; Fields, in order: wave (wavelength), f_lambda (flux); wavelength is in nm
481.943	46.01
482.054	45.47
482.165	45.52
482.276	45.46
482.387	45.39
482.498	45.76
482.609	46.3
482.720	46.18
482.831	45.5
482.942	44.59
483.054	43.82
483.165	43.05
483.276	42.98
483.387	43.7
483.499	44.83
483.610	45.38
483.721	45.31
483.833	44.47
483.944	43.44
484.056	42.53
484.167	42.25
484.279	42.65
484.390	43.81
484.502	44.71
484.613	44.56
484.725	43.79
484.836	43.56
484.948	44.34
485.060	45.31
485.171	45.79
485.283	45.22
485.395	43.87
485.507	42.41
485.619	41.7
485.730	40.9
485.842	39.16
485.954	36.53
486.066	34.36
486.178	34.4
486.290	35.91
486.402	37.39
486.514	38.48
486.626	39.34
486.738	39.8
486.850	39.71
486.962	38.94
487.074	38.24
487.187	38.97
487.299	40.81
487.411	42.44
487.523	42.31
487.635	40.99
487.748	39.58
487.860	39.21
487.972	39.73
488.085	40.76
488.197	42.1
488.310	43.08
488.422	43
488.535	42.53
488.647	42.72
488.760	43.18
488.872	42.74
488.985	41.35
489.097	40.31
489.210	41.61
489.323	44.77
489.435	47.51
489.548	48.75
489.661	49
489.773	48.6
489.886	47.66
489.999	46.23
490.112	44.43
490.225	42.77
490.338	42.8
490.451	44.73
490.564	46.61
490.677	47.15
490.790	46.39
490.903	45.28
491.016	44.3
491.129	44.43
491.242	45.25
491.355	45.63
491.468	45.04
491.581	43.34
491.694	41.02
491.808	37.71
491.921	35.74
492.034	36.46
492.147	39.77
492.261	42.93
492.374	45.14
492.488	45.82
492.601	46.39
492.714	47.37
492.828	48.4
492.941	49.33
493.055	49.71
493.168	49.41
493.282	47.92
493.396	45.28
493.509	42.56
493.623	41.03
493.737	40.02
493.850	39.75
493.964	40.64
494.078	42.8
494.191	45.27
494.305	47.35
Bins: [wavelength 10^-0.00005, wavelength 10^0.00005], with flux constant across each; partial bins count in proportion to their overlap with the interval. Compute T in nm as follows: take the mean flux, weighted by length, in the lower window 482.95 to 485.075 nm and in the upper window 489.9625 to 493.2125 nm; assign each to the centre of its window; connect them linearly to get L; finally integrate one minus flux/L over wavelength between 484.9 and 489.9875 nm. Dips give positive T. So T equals 0.28 nm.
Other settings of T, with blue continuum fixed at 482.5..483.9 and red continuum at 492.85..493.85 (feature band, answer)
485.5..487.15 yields 0.24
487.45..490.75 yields 0.11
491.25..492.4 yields 0.10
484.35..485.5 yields 0.01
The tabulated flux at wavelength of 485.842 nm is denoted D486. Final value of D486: 39.16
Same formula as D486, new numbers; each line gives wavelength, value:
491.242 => 45.25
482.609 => 46.3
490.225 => 42.77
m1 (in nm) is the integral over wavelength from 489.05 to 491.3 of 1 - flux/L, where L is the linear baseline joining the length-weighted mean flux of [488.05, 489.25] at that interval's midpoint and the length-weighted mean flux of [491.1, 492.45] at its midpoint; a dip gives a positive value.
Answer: -0.18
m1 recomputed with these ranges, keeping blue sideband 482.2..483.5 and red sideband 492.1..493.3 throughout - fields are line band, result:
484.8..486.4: 0.16 nm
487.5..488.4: 0.09 nm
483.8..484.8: 0.03 nm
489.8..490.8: 0.01 nm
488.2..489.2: 0.08 nm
